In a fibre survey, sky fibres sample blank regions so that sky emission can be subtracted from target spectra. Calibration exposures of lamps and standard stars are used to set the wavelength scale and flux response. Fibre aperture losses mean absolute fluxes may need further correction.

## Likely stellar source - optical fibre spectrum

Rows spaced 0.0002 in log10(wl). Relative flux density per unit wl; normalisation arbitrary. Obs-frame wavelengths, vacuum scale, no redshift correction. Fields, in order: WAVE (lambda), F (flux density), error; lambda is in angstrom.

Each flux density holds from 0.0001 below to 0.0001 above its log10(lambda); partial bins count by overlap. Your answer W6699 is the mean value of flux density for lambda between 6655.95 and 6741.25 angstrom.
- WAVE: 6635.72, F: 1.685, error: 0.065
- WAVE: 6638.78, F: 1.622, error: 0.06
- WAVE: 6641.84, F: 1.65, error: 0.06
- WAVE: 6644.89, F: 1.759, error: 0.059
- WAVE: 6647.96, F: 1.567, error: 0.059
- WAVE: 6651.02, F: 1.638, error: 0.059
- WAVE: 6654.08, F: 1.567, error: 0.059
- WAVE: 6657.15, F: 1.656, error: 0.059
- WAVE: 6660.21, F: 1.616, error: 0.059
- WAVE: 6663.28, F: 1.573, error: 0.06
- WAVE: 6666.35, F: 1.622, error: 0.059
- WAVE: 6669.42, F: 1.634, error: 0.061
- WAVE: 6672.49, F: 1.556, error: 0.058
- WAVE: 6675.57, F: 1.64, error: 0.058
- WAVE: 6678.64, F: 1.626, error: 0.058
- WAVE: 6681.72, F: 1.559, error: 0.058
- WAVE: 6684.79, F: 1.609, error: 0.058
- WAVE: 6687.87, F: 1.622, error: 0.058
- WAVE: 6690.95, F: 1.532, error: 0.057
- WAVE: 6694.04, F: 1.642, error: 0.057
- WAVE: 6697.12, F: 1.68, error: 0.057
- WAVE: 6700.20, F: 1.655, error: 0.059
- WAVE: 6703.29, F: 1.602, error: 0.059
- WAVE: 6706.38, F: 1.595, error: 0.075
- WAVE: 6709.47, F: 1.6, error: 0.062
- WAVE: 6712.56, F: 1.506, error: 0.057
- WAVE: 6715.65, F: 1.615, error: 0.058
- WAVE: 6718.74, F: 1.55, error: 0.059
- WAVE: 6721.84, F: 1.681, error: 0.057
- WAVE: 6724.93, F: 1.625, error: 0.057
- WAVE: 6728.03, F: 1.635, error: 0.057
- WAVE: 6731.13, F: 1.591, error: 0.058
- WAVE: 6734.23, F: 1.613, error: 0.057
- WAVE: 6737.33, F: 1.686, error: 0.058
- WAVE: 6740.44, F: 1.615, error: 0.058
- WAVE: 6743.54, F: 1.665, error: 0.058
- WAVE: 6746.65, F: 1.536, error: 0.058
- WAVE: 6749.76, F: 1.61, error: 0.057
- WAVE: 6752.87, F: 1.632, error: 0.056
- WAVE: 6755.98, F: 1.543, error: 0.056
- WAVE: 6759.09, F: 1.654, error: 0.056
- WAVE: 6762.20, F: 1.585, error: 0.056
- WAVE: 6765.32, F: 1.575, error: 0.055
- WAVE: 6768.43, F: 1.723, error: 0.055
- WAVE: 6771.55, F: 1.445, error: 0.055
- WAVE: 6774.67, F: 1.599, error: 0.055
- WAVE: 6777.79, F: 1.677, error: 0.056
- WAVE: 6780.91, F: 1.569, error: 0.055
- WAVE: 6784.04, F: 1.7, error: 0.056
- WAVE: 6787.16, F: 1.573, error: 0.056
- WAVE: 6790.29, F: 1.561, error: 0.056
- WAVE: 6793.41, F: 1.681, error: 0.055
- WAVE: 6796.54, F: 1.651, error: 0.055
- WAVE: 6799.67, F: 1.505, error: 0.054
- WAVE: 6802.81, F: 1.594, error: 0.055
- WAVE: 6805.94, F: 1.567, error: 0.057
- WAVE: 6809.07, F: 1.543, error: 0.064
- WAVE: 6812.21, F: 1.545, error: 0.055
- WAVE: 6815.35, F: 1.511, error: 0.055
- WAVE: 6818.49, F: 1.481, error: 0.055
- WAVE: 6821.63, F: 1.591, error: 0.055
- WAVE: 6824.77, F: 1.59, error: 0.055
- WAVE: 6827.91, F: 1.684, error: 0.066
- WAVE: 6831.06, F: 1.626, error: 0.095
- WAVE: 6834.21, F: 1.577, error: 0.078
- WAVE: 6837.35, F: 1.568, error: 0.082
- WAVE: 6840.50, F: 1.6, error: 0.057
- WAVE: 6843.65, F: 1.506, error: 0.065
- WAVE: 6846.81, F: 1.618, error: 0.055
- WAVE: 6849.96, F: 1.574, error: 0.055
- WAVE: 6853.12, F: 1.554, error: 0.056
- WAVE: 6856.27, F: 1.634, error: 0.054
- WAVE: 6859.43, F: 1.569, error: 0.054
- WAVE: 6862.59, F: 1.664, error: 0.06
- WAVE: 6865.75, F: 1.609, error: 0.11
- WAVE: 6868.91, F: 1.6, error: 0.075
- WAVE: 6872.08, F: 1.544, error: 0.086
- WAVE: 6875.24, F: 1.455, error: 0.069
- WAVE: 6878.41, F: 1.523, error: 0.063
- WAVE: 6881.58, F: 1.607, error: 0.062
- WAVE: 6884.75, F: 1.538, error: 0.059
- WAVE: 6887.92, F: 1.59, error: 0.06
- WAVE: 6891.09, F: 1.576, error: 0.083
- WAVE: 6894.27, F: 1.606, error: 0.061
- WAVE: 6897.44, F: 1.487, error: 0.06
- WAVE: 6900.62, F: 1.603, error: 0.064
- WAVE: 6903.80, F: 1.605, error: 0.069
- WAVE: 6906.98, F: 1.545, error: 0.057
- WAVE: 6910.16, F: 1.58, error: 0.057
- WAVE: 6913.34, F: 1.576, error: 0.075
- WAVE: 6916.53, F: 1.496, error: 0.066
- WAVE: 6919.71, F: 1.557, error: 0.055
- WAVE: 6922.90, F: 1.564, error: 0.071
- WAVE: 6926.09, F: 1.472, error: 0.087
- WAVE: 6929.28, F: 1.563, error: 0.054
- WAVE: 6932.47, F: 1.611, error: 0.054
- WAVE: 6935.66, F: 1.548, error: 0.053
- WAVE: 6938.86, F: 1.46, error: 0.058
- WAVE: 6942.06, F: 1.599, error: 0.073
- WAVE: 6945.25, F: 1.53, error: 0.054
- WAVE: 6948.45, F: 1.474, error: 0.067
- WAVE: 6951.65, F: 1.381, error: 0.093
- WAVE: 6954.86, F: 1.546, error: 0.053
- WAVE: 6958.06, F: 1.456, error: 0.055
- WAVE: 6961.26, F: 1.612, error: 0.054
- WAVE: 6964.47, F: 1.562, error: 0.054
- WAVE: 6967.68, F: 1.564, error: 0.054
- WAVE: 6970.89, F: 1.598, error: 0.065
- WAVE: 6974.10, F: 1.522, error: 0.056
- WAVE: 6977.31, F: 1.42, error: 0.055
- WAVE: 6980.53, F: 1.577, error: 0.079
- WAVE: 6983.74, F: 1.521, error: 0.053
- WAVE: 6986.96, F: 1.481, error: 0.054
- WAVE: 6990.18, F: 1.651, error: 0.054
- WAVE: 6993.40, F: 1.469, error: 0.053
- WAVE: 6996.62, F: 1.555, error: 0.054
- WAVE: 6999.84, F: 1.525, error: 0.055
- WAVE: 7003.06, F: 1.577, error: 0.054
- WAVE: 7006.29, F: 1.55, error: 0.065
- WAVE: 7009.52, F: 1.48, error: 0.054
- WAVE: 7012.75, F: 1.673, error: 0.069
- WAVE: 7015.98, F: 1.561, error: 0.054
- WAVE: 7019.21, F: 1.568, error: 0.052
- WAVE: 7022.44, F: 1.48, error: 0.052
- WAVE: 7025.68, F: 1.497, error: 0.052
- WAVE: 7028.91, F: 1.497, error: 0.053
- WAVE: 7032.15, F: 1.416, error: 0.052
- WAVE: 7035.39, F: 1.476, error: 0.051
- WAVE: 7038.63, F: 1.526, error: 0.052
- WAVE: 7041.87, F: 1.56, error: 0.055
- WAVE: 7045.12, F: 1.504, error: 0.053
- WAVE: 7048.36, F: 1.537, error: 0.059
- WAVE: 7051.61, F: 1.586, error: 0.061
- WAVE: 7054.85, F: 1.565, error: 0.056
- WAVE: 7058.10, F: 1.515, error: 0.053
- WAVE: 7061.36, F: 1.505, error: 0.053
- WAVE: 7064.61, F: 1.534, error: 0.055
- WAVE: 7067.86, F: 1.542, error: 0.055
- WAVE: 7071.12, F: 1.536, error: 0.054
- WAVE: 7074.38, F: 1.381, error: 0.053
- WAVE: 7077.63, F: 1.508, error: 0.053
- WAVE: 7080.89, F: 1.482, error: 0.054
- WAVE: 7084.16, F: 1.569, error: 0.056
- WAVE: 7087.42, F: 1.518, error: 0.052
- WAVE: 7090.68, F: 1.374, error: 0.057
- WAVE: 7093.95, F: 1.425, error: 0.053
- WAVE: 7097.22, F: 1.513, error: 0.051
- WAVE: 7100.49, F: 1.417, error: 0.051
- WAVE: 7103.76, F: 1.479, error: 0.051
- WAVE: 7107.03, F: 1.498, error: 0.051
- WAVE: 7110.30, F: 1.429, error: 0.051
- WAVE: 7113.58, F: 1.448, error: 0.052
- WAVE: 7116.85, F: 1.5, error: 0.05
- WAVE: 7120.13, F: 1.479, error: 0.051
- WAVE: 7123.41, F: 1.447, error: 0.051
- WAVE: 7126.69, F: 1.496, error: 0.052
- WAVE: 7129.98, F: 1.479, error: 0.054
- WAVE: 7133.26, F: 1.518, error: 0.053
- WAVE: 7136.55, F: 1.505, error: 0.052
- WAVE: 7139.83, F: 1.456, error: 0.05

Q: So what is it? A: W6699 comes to 1.61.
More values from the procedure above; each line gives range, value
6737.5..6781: 1.61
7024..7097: 1.5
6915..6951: 1.53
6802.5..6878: 1.57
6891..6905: 1.57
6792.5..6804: 1.6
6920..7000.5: 1.53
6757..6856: 1.59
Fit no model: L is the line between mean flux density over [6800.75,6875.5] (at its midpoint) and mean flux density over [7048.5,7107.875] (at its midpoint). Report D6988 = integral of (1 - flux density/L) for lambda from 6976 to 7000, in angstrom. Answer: 0.0 angstrom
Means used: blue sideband 1.58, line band 1.53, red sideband 1.5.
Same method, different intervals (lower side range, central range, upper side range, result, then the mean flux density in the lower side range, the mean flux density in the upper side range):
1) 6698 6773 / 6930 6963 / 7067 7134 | 0.18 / 1.61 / 1.48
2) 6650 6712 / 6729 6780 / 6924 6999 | -0.66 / 1.61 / 1.53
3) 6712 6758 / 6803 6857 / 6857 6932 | 0.27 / 1.61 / 1.56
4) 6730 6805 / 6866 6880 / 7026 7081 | 0.30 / 1.61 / 1.51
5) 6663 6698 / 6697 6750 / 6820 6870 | -0.25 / 1.61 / 1.6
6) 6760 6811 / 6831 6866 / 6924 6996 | -0.38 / 1.6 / 1.53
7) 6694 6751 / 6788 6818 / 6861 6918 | 0.42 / 1.62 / 1.57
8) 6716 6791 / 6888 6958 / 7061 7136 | 0.29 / 1.61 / 1.48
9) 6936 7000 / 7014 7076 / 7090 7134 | -0.94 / 1.53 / 1.47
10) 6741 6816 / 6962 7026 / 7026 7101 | -0.84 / 1.59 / 1.5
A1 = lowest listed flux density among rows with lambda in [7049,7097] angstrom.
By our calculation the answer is 1.374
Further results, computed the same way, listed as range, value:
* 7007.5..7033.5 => 1.416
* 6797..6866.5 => 1.481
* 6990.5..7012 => 1.469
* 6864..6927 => 1.455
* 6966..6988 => 1.42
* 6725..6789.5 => 1.445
